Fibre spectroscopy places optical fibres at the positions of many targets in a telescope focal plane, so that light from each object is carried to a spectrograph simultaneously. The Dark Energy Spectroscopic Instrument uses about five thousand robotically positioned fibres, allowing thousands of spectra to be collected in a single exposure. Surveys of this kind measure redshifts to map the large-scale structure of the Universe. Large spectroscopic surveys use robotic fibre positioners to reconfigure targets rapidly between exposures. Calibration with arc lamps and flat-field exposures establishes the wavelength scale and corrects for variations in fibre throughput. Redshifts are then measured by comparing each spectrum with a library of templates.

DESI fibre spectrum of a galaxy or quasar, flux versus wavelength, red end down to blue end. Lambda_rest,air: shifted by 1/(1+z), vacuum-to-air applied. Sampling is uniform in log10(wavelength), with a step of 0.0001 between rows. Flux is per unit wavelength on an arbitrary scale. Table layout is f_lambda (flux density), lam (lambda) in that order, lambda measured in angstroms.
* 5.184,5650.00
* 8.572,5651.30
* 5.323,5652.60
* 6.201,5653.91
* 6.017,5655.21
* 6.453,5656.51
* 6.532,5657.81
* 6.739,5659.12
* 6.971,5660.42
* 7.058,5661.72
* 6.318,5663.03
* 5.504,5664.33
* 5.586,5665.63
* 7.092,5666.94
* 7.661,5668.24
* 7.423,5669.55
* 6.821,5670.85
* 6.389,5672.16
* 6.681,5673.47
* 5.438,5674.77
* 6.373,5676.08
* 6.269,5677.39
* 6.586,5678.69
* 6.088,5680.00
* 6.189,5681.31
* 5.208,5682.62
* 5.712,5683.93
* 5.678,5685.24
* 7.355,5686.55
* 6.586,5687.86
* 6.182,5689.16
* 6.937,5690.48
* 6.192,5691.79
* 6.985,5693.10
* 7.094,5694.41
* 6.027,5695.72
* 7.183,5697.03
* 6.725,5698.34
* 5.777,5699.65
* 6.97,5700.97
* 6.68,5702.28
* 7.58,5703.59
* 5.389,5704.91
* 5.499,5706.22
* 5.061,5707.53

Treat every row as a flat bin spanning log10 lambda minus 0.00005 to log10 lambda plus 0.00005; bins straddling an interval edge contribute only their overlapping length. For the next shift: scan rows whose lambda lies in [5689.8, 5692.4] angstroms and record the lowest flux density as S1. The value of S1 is 6.192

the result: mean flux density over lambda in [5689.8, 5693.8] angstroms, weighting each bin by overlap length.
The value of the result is 6.69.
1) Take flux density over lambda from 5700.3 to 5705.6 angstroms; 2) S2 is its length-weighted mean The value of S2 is 6.64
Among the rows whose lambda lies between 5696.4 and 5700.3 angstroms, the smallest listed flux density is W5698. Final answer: 5.777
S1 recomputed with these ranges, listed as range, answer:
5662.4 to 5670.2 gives 5.504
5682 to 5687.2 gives 5.208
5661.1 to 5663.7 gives 6.318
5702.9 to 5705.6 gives 5.389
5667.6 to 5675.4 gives 5.438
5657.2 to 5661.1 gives 6.532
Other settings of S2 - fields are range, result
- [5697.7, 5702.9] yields 6.53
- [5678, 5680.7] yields 6.34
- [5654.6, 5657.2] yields 6.25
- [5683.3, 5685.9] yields 5.69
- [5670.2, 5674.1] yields 6.62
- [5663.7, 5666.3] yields 5.55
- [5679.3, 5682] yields 6.12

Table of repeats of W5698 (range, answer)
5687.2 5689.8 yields 6.182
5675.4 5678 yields 6.269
